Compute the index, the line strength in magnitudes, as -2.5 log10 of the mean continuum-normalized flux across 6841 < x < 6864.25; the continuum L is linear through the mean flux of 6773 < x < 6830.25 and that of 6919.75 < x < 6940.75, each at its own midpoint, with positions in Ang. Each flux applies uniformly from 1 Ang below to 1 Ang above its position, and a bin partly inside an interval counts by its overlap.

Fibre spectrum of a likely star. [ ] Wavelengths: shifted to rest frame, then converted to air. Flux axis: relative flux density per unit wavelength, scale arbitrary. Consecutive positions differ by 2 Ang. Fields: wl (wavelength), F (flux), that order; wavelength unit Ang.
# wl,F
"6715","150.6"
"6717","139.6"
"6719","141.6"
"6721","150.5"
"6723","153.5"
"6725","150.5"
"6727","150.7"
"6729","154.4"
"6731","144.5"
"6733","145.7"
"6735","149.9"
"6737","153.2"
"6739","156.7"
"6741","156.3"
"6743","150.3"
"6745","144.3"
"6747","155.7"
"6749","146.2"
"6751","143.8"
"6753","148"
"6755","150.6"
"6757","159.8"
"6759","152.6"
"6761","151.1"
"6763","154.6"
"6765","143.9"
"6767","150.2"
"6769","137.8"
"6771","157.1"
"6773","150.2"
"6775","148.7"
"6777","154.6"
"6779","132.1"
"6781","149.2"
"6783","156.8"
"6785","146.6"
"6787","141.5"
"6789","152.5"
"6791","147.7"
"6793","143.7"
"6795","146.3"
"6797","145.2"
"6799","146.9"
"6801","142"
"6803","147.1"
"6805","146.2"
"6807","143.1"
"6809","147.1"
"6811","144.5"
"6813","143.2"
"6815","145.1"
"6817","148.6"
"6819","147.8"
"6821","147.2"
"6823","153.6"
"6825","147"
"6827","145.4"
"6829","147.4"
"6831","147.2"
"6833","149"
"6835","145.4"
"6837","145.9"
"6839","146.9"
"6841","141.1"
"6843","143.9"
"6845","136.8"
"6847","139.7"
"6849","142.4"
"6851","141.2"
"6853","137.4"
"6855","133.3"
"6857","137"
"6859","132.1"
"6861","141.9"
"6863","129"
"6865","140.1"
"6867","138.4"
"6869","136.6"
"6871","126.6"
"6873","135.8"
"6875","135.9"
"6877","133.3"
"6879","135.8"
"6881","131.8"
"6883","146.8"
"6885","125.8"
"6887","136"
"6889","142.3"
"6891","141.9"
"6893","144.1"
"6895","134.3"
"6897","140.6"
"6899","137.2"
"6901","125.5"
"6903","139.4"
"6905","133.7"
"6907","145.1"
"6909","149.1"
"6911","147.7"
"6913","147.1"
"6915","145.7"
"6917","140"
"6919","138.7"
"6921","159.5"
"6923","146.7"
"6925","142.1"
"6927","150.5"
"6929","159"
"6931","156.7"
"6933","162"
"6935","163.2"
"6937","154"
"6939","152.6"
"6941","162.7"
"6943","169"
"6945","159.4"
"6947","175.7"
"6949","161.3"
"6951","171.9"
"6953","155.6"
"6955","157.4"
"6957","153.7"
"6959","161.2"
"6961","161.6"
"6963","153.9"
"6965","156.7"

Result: 0.09 mag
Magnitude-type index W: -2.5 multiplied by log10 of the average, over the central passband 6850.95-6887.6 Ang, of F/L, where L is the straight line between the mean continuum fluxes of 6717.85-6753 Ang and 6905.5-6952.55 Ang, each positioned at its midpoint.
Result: 0.134 mag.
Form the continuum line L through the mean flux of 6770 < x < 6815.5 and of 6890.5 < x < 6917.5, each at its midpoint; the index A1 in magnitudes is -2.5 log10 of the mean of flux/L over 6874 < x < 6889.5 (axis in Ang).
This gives 0.05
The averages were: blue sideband 147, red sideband 141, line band 136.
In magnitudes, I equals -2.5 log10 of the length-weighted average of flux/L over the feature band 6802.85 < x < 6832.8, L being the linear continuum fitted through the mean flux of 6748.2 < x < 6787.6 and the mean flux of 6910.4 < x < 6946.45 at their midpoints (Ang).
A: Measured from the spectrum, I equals 0.03 mag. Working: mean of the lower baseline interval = 149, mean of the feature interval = 147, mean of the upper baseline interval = 153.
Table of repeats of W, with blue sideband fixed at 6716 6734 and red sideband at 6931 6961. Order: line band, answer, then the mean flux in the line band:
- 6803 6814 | 0.06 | 145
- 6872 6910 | 0.15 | 138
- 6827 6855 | 0.09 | 143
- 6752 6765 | -0.02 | 152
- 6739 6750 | -0.01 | 151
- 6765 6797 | 0.03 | 147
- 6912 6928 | 0.10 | 146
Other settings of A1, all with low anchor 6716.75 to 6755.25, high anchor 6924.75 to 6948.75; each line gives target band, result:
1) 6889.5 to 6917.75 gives 0.124 mag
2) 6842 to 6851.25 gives 0.105 mag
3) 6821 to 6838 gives 0.047 mag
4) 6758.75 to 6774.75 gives 0.011 mag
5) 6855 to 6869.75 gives 0.146 mag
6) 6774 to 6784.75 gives 0.025 mag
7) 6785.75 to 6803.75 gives 0.048 mag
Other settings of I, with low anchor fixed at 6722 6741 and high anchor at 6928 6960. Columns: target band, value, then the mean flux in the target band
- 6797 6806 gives 0.06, 146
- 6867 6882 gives 0.18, 134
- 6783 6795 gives 0.05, 147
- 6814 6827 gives 0.05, 148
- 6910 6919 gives 0.11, 144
